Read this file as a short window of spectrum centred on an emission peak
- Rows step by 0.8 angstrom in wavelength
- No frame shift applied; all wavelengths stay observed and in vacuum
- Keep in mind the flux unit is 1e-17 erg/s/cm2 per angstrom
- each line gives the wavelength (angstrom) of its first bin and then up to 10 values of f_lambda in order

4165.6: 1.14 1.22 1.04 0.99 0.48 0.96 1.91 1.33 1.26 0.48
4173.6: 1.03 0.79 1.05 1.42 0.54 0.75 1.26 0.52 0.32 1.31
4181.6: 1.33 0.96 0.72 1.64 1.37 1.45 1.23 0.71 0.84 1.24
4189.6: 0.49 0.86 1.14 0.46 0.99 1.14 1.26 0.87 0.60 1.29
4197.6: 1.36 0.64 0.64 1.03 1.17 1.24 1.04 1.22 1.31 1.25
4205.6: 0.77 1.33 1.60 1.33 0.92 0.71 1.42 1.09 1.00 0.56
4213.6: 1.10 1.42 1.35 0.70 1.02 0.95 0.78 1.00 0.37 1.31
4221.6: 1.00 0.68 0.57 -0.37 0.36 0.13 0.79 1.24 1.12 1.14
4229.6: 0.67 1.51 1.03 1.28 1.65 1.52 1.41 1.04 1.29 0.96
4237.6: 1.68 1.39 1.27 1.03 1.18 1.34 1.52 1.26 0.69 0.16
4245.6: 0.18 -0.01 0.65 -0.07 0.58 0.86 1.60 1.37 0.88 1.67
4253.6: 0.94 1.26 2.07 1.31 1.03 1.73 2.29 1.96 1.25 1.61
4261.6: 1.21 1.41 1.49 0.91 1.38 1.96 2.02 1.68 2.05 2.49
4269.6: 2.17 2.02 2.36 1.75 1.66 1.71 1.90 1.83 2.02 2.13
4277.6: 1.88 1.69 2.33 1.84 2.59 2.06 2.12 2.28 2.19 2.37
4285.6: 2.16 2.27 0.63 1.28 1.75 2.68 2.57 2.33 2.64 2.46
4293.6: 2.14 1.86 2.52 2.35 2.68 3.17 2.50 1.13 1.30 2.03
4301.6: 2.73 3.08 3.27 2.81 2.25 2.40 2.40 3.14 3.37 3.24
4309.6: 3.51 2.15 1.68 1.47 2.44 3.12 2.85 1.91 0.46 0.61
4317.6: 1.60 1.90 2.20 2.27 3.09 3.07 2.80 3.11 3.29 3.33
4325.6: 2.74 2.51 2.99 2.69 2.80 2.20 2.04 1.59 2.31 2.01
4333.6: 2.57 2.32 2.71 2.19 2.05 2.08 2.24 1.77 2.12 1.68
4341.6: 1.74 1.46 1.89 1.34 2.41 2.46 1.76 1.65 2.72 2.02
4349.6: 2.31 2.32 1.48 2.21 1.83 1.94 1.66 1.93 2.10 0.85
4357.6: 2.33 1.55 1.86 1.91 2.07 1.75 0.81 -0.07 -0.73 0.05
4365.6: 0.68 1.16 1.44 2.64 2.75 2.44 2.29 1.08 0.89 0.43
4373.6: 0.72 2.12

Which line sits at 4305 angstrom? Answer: Lyman alpha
